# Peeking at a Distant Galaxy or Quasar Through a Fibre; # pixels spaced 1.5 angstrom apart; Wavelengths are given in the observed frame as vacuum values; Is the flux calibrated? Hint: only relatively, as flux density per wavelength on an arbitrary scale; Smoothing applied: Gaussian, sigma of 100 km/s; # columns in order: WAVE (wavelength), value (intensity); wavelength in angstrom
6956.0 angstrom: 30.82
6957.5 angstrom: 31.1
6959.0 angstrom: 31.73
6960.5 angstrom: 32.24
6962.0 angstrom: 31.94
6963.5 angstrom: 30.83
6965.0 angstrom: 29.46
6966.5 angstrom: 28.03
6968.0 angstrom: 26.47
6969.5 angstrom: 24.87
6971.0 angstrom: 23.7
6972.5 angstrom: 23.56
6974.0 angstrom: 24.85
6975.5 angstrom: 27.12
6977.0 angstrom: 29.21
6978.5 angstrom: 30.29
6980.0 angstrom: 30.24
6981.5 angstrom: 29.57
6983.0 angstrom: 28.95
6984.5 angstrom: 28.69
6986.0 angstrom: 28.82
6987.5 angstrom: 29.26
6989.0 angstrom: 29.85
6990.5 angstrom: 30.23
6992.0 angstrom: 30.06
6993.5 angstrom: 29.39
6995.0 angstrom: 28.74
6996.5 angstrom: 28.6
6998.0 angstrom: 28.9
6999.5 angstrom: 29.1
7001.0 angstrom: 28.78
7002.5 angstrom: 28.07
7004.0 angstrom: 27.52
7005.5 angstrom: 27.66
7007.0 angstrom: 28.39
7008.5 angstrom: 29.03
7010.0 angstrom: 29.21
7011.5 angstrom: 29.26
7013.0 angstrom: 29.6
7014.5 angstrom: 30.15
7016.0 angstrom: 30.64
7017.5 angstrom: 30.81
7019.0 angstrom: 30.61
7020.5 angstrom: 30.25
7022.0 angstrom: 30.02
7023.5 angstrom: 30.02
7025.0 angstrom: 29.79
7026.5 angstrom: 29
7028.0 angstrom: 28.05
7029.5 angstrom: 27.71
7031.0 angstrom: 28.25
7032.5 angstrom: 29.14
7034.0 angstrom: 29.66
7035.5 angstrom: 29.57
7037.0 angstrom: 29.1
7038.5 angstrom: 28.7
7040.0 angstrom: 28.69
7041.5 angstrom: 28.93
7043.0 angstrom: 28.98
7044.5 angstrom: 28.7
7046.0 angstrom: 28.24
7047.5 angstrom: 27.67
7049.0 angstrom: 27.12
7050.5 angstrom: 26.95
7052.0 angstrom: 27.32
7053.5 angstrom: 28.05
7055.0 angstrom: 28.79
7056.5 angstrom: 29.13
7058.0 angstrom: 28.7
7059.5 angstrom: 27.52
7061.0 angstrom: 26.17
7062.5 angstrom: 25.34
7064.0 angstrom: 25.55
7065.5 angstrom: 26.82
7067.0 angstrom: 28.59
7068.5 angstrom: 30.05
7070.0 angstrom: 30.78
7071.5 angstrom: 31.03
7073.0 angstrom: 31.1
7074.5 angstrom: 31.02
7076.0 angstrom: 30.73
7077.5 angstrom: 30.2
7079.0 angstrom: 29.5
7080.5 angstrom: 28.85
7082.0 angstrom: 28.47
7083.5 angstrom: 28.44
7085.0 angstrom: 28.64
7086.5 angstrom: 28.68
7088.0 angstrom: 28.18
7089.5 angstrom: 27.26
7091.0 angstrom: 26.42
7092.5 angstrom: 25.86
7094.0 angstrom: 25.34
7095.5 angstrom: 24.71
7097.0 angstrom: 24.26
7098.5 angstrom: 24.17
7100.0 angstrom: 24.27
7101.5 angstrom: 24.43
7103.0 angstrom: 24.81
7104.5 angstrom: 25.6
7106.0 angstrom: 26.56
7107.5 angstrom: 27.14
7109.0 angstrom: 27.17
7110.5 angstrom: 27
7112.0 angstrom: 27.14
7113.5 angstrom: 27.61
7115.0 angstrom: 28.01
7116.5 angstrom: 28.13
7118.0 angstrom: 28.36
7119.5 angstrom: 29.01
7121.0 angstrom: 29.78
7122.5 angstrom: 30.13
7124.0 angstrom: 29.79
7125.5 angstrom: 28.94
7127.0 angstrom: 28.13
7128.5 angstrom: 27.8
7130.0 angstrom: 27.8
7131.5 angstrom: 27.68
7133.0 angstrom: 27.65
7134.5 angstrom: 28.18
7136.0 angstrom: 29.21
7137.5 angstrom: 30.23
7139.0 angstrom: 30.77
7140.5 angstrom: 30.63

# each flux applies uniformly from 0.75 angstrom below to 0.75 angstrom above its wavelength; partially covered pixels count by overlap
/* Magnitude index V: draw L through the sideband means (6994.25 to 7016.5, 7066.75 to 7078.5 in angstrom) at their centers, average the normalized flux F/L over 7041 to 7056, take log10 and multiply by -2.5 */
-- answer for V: 0.07 mag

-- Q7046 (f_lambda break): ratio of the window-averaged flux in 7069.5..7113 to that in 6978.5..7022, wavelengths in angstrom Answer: 0.9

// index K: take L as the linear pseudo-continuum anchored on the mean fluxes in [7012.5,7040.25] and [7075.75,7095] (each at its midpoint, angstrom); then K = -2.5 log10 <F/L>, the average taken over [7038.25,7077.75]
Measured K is 0.01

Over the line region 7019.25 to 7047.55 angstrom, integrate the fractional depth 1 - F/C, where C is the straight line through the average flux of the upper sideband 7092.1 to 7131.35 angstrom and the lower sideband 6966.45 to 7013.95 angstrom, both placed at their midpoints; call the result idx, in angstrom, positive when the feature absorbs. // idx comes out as -1.2 angstrom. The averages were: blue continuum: 28.3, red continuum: 27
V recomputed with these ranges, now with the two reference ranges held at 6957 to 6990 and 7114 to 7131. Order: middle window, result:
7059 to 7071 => 0.04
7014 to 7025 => -0.06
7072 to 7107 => 0.05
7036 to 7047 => 0.00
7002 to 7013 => 0.01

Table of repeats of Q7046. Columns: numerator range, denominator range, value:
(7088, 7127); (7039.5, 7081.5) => 0.94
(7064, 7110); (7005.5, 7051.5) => 0.95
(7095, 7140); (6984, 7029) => 0.94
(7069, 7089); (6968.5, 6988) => 1.07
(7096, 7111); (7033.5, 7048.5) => 0.89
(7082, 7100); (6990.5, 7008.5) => 0.92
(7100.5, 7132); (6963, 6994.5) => 0.98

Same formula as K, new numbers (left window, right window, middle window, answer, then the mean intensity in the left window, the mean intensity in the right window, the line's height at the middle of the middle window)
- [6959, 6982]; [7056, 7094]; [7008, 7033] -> -0.04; 28.3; 28.5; 28.4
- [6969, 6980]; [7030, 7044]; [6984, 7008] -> -0.06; 26.5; 29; 27.4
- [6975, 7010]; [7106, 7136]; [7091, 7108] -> 0.13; 29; 28.2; 28.3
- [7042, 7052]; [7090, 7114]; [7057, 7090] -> -0.07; 27.9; 25.8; 26.9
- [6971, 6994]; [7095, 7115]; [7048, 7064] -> -0.02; 28.5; 25.9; 26.9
